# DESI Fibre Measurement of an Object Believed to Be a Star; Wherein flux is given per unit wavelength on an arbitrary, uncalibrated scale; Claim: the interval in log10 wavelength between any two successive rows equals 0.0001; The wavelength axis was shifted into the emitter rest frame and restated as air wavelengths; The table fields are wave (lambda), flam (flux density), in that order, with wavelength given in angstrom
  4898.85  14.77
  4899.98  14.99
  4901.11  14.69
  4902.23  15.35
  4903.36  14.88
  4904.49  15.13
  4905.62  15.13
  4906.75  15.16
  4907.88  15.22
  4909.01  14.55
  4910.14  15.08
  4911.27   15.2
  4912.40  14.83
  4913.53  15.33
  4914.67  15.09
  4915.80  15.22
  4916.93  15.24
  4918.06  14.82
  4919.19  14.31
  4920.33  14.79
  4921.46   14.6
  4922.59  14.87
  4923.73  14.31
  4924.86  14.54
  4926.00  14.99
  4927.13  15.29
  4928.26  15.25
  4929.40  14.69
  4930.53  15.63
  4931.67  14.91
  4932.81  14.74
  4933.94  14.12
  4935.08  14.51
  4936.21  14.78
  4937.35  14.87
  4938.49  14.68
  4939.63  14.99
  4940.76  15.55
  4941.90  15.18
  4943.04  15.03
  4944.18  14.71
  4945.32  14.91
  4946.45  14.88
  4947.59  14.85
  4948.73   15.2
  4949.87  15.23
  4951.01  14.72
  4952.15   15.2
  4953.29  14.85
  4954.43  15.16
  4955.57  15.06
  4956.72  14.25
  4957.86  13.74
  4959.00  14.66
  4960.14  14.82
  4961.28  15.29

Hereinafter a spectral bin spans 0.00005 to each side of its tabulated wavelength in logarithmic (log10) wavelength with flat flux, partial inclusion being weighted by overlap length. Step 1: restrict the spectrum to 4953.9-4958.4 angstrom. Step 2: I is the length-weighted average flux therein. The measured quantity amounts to 14.5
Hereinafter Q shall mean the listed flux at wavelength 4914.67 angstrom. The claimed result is 15.09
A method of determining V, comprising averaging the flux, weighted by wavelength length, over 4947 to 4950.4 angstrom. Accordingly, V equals 15.1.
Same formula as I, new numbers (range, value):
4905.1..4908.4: 15.2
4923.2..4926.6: 14.6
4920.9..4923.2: 14.7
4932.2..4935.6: 14.5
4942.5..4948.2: 14.9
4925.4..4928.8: 15.2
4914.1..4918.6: 15.1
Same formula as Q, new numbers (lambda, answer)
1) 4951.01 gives 14.72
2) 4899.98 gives 14.99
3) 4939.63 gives 14.99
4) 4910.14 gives 15.08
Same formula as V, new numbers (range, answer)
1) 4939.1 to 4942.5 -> 15.3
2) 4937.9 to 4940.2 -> 14.8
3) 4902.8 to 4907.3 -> 15.1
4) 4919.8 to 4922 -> 14.7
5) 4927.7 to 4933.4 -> 15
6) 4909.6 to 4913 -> 15.1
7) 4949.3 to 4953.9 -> 15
